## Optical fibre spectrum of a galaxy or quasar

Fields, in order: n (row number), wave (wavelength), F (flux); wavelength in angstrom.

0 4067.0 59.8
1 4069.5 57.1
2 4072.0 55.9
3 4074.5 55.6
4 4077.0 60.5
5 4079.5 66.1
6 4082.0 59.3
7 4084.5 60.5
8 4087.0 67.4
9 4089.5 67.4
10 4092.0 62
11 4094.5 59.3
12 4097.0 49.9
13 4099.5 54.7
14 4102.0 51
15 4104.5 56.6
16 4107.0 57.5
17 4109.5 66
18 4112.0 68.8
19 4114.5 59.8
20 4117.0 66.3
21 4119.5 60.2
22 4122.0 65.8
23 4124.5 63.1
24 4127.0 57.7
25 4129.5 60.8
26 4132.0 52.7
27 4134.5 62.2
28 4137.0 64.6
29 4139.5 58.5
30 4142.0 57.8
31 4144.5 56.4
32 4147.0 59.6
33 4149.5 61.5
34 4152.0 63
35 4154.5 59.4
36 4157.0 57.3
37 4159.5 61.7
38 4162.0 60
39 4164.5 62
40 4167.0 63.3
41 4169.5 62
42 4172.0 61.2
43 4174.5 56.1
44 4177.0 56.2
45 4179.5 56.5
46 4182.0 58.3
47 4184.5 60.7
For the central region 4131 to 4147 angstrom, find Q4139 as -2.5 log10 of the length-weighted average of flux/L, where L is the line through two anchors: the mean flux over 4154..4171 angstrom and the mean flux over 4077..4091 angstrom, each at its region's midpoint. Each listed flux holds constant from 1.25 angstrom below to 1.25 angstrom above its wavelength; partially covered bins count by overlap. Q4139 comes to 0.05 mag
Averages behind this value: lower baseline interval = 63.8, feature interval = 58.9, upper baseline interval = 60.9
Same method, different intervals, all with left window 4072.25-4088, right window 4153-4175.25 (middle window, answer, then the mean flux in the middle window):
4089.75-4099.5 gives 0.058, 57.8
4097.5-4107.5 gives 0.124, 54.4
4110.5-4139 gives -0.021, 61.9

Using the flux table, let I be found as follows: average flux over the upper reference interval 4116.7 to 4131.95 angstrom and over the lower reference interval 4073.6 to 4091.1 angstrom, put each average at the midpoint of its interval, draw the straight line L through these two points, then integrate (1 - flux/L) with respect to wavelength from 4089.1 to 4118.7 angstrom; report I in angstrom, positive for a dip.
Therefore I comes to 1.0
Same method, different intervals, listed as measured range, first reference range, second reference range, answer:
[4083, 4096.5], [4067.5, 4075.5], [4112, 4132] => -0.9 angstrom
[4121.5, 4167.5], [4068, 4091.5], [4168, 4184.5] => -0.6 angstrom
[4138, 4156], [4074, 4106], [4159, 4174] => 0.4 angstrom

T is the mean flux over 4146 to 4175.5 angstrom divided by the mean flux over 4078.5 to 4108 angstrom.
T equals 1.0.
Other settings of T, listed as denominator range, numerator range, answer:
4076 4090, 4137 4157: 0.94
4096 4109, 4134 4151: 1.10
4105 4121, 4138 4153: 0.95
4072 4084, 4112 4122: 1.06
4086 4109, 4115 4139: 1.05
